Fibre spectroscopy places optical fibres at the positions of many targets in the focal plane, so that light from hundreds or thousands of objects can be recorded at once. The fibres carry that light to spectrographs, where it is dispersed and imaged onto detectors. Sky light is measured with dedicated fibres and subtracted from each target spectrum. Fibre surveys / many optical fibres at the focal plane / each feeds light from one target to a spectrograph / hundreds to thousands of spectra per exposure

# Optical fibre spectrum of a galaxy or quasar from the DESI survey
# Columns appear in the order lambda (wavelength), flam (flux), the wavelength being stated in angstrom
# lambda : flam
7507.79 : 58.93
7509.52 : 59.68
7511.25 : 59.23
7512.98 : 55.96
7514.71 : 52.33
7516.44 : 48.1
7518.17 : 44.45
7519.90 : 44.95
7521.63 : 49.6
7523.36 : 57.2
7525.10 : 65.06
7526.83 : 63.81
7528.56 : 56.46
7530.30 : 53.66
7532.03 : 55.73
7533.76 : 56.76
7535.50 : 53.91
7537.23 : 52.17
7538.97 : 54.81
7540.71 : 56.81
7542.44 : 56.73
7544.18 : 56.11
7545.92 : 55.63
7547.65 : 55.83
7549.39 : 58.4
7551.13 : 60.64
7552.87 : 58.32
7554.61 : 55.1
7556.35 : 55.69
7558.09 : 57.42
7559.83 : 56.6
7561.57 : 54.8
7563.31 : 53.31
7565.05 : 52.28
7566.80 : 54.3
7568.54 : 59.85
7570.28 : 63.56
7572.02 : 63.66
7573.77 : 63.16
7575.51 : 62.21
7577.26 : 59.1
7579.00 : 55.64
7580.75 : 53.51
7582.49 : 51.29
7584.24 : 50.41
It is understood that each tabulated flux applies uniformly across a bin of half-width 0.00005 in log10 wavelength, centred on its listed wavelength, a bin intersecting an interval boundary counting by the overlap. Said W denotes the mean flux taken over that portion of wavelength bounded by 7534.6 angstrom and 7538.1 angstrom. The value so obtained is 53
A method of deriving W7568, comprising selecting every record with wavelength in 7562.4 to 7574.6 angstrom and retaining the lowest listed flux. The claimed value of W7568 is 52.28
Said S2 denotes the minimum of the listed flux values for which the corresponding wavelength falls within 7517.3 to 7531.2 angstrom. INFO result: 44.45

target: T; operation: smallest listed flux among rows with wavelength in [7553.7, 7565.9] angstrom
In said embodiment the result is 52.28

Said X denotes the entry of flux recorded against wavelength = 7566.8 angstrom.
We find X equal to 54.3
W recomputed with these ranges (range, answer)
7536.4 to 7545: 55.3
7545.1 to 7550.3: 56.7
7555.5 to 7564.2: 55.6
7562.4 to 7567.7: 53.3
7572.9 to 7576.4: 62.6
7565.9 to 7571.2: 59.3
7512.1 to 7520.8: 49.2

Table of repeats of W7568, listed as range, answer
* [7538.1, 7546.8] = 54.81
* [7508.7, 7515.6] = 52.33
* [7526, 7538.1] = 52.17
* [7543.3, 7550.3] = 55.63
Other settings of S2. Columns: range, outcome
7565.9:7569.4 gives 54.3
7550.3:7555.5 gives 55.1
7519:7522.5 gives 44.95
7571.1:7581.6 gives 53.51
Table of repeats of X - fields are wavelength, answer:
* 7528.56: 56.46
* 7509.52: 59.68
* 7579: 55.64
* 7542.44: 56.73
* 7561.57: 54.8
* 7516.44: 48.1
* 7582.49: 51.29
